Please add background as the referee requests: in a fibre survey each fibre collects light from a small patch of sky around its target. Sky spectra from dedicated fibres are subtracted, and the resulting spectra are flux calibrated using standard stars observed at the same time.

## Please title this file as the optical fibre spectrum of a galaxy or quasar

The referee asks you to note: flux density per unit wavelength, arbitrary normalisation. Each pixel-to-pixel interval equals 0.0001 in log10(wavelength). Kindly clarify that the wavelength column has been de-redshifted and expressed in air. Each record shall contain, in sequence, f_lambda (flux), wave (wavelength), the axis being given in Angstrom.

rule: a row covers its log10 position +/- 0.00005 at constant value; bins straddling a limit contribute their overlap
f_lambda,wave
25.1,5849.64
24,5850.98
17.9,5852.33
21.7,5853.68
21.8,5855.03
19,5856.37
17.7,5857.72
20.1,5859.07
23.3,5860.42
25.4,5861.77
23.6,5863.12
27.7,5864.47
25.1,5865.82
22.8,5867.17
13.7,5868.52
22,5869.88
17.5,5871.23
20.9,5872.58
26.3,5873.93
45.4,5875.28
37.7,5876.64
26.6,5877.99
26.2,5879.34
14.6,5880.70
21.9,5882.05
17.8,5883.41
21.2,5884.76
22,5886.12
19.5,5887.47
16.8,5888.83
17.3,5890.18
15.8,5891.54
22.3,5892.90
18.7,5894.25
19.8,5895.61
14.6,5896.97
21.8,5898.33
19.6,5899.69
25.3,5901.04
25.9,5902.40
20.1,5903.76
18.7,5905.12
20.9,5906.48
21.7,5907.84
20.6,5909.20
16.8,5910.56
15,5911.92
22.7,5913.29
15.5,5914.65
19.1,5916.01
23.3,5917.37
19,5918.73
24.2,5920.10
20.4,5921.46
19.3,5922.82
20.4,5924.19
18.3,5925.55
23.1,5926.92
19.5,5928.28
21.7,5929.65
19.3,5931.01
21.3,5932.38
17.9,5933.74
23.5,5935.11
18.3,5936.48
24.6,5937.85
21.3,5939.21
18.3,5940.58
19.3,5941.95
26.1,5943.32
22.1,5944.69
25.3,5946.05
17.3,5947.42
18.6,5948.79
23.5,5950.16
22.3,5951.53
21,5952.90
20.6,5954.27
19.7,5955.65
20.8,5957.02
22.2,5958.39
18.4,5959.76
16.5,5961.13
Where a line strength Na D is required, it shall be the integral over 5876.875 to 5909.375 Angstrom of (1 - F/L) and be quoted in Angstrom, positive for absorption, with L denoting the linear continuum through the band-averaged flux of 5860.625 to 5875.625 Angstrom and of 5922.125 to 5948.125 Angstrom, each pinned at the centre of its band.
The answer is 3.2 Angstrom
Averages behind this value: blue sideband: 24.1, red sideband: 20.9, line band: 20.6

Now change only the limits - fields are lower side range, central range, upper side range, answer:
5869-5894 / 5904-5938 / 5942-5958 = 2.9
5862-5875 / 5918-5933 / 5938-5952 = 0.9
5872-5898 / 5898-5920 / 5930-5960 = 1.4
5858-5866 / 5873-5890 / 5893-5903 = -1.6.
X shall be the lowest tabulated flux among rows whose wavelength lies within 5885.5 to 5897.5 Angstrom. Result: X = 14.6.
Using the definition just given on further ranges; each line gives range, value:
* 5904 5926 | 15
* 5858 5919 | 13.7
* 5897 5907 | 18.7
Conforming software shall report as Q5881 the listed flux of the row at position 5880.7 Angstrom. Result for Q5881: 14.6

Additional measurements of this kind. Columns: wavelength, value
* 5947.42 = 17.3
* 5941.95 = 19.3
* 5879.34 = 26.2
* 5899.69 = 19.6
